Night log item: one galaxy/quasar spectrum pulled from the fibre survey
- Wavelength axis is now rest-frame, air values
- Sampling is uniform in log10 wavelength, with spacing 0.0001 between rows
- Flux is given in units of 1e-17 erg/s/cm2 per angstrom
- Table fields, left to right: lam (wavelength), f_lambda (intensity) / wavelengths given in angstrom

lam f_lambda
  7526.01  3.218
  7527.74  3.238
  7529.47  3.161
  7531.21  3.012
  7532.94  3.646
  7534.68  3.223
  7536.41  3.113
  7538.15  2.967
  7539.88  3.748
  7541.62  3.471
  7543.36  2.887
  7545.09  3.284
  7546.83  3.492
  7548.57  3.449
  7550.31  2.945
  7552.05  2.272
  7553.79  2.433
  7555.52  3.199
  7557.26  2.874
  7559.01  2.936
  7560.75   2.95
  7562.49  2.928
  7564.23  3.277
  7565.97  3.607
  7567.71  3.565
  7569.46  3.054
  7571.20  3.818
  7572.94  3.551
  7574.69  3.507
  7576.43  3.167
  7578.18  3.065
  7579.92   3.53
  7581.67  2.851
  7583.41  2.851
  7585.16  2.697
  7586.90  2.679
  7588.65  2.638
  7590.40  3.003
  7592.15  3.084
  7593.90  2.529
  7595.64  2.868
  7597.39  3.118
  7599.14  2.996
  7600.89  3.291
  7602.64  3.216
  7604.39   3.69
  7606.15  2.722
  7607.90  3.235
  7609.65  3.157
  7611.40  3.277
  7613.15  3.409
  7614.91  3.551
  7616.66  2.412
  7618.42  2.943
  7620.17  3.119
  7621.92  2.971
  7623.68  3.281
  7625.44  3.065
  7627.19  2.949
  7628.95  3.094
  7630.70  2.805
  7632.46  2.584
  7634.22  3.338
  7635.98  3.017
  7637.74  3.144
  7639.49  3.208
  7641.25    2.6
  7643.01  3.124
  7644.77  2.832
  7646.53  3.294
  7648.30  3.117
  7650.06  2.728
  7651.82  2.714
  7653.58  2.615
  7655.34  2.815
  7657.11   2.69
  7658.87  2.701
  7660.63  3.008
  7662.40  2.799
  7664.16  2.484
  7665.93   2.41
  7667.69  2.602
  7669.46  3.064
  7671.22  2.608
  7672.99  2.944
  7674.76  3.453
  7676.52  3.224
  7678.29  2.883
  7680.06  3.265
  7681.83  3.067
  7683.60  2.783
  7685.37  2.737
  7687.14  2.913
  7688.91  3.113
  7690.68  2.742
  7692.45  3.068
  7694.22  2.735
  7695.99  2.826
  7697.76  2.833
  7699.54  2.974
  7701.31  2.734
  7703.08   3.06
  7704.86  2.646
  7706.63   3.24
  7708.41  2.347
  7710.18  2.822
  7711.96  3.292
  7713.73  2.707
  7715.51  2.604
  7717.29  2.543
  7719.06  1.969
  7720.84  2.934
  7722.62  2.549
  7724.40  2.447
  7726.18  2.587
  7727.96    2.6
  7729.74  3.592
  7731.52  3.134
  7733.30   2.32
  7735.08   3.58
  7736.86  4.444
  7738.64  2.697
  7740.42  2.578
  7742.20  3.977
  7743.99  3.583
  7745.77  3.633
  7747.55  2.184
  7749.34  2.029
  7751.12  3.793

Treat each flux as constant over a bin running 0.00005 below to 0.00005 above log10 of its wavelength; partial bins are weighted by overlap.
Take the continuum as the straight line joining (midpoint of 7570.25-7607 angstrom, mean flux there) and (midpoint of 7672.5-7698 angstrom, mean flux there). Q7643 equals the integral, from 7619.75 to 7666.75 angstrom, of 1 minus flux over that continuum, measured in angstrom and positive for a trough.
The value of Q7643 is 1.9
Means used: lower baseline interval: 3.09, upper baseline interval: 2.98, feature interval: 2.91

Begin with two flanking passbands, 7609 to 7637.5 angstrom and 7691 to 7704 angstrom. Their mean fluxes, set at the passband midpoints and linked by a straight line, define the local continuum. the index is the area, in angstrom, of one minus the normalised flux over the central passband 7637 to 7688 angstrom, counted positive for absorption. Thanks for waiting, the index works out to 1.3 angstrom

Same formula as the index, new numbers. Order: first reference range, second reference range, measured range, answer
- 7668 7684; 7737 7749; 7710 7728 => 2.69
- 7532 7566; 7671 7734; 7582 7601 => 1.10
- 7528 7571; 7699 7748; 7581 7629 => 0.91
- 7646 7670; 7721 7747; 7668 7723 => 1.38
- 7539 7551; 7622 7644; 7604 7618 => -0.28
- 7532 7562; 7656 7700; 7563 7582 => -1.90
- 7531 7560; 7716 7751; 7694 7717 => 1.02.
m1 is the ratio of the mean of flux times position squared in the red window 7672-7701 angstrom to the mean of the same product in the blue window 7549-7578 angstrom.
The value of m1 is 1.0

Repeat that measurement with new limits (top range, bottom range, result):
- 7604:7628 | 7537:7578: 0.99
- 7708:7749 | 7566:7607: 0.97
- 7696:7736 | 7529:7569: 0.93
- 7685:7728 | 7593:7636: 0.92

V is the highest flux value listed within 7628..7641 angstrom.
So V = 3.338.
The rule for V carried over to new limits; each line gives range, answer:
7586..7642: 3.69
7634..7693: 3.453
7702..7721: 3.292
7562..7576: 3.818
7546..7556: 3.492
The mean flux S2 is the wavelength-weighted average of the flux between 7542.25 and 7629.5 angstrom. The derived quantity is 3.09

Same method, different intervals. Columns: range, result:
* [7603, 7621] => 3.15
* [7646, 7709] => 2.87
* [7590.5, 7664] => 3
